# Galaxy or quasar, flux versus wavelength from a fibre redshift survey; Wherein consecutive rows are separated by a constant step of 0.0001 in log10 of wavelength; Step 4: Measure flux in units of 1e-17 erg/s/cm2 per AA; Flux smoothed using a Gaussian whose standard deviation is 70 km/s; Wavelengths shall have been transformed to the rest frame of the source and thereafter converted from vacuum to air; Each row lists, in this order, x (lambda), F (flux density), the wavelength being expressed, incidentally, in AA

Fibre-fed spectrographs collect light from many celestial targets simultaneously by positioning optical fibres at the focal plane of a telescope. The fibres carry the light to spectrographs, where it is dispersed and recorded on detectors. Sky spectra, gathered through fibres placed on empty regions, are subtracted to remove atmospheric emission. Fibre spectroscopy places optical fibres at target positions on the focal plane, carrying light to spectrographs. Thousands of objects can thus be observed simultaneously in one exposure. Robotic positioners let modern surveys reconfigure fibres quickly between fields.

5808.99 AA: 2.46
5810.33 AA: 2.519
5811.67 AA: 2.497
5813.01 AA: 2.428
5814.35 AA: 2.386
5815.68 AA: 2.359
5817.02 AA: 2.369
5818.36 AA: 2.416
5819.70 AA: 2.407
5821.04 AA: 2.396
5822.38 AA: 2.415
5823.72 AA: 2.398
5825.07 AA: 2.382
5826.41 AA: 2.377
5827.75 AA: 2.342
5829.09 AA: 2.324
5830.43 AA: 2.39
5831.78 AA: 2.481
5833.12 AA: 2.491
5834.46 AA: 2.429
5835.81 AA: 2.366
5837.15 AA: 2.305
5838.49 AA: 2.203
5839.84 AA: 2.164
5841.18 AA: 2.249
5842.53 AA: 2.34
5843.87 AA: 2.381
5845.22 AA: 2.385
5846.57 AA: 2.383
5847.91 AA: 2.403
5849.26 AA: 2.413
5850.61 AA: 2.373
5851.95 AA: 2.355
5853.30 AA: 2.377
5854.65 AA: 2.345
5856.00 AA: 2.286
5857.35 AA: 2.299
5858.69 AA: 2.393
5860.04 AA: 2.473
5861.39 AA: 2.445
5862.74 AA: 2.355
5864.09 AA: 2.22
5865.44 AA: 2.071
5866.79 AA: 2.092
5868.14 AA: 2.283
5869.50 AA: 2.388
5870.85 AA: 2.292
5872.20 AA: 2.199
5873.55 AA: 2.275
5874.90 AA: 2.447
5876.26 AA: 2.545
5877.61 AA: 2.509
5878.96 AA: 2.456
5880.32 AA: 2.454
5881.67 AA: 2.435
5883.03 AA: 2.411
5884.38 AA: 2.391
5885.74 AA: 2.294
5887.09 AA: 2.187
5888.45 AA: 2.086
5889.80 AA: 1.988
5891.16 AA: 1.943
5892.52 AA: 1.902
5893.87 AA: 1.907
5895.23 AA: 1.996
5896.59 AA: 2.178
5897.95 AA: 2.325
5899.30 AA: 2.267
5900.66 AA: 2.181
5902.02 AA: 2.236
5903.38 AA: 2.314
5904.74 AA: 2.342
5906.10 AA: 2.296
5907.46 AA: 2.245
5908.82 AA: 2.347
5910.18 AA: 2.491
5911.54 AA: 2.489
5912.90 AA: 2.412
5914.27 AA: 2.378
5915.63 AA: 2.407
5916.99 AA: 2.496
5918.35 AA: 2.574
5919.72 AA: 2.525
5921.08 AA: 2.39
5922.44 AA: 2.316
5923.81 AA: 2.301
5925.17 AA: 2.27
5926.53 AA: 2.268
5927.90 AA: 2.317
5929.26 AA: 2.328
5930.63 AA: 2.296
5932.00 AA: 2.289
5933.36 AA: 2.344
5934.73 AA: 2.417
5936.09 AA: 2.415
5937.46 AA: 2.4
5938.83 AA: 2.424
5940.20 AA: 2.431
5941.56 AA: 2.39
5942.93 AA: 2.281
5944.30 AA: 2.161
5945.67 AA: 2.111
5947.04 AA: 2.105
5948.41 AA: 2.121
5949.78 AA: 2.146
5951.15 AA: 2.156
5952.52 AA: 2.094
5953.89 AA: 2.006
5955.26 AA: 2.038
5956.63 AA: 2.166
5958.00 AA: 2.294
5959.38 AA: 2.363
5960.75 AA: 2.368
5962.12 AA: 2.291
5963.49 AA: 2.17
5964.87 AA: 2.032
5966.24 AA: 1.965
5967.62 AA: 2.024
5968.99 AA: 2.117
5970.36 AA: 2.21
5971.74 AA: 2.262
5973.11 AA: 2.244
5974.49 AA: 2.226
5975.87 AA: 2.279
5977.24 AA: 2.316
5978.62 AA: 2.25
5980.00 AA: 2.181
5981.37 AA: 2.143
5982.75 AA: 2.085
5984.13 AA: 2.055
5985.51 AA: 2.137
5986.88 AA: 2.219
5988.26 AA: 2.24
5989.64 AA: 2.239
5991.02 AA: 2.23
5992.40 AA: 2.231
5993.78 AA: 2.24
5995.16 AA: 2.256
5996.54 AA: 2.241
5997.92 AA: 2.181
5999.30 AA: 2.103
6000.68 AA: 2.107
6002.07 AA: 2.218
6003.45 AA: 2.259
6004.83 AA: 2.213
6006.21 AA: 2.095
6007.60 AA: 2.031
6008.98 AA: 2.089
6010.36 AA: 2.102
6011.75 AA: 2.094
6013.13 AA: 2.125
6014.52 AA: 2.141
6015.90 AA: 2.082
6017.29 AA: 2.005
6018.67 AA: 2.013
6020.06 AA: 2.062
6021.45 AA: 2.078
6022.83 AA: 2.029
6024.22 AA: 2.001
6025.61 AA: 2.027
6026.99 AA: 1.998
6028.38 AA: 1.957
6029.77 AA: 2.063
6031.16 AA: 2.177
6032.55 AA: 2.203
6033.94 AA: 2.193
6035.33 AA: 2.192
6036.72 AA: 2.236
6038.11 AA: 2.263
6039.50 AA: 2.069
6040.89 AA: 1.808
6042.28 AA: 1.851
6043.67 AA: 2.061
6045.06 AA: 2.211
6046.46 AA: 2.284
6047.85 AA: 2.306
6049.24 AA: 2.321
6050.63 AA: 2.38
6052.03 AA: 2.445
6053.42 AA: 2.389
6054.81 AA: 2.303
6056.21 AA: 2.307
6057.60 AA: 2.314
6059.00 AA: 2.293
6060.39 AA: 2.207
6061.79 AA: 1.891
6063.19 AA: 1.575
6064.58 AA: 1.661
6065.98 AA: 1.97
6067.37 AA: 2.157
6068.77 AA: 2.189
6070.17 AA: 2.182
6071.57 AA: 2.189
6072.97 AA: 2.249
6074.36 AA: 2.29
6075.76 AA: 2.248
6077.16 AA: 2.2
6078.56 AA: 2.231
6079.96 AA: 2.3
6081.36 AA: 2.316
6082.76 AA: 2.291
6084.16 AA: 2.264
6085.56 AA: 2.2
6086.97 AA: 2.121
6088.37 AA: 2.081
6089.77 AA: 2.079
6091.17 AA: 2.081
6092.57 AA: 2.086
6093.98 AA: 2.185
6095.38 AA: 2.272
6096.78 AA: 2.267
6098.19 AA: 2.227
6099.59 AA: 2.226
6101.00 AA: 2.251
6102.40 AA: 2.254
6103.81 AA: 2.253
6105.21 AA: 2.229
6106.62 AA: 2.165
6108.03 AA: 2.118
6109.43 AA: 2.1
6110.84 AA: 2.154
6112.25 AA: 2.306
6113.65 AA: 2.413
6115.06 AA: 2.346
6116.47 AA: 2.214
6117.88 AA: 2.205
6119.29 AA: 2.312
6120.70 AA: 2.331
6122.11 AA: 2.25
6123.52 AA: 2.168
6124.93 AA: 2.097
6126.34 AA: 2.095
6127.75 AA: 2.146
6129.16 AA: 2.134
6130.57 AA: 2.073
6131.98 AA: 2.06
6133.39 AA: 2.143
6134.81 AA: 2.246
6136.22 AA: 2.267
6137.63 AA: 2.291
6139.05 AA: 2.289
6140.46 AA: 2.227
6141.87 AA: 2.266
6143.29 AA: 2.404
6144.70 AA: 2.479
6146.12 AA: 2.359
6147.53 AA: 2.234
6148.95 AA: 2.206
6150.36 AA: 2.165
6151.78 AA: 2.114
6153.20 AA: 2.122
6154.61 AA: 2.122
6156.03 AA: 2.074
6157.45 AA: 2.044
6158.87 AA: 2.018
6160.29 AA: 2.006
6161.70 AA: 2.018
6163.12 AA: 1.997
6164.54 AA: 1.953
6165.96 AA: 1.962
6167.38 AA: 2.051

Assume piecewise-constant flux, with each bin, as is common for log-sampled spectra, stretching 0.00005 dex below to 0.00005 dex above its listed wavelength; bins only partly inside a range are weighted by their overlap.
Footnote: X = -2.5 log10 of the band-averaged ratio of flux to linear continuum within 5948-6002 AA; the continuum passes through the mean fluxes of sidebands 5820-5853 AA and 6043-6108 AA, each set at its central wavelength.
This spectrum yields 0.04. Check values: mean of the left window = 2.36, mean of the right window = 2.19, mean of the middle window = 2.18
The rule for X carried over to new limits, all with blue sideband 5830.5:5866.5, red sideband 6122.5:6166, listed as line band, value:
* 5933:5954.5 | 0.017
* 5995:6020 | 0.058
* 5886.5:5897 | 0.150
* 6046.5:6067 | 0.020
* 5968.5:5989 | 0.031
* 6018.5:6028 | 0.105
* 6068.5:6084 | -0.022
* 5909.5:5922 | -0.072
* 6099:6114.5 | -0.022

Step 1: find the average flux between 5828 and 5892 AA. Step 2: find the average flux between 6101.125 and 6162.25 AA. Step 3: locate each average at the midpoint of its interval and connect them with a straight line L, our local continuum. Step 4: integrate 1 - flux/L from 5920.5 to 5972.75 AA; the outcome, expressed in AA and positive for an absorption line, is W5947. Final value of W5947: 1.1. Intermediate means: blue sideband 2.33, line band 2.24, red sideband 2.2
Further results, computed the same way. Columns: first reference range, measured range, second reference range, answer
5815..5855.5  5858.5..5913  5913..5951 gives 1.6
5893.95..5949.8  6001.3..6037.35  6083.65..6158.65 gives 2.5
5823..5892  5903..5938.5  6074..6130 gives -1.1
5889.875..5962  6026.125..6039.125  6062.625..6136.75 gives 0.4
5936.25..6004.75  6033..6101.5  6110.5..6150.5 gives 1.4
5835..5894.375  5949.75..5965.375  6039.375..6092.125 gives 0.4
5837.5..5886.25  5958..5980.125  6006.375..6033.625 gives -0.5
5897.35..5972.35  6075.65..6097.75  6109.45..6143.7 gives 0.3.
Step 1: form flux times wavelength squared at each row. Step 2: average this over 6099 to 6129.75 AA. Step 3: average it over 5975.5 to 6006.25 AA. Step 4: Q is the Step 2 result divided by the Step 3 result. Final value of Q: 1.1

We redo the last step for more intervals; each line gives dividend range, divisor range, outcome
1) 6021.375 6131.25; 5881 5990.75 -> 1.01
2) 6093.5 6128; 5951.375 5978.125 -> 1.07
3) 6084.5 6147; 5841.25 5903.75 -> 1.05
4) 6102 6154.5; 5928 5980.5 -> 1.06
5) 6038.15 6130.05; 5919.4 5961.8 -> 1.01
